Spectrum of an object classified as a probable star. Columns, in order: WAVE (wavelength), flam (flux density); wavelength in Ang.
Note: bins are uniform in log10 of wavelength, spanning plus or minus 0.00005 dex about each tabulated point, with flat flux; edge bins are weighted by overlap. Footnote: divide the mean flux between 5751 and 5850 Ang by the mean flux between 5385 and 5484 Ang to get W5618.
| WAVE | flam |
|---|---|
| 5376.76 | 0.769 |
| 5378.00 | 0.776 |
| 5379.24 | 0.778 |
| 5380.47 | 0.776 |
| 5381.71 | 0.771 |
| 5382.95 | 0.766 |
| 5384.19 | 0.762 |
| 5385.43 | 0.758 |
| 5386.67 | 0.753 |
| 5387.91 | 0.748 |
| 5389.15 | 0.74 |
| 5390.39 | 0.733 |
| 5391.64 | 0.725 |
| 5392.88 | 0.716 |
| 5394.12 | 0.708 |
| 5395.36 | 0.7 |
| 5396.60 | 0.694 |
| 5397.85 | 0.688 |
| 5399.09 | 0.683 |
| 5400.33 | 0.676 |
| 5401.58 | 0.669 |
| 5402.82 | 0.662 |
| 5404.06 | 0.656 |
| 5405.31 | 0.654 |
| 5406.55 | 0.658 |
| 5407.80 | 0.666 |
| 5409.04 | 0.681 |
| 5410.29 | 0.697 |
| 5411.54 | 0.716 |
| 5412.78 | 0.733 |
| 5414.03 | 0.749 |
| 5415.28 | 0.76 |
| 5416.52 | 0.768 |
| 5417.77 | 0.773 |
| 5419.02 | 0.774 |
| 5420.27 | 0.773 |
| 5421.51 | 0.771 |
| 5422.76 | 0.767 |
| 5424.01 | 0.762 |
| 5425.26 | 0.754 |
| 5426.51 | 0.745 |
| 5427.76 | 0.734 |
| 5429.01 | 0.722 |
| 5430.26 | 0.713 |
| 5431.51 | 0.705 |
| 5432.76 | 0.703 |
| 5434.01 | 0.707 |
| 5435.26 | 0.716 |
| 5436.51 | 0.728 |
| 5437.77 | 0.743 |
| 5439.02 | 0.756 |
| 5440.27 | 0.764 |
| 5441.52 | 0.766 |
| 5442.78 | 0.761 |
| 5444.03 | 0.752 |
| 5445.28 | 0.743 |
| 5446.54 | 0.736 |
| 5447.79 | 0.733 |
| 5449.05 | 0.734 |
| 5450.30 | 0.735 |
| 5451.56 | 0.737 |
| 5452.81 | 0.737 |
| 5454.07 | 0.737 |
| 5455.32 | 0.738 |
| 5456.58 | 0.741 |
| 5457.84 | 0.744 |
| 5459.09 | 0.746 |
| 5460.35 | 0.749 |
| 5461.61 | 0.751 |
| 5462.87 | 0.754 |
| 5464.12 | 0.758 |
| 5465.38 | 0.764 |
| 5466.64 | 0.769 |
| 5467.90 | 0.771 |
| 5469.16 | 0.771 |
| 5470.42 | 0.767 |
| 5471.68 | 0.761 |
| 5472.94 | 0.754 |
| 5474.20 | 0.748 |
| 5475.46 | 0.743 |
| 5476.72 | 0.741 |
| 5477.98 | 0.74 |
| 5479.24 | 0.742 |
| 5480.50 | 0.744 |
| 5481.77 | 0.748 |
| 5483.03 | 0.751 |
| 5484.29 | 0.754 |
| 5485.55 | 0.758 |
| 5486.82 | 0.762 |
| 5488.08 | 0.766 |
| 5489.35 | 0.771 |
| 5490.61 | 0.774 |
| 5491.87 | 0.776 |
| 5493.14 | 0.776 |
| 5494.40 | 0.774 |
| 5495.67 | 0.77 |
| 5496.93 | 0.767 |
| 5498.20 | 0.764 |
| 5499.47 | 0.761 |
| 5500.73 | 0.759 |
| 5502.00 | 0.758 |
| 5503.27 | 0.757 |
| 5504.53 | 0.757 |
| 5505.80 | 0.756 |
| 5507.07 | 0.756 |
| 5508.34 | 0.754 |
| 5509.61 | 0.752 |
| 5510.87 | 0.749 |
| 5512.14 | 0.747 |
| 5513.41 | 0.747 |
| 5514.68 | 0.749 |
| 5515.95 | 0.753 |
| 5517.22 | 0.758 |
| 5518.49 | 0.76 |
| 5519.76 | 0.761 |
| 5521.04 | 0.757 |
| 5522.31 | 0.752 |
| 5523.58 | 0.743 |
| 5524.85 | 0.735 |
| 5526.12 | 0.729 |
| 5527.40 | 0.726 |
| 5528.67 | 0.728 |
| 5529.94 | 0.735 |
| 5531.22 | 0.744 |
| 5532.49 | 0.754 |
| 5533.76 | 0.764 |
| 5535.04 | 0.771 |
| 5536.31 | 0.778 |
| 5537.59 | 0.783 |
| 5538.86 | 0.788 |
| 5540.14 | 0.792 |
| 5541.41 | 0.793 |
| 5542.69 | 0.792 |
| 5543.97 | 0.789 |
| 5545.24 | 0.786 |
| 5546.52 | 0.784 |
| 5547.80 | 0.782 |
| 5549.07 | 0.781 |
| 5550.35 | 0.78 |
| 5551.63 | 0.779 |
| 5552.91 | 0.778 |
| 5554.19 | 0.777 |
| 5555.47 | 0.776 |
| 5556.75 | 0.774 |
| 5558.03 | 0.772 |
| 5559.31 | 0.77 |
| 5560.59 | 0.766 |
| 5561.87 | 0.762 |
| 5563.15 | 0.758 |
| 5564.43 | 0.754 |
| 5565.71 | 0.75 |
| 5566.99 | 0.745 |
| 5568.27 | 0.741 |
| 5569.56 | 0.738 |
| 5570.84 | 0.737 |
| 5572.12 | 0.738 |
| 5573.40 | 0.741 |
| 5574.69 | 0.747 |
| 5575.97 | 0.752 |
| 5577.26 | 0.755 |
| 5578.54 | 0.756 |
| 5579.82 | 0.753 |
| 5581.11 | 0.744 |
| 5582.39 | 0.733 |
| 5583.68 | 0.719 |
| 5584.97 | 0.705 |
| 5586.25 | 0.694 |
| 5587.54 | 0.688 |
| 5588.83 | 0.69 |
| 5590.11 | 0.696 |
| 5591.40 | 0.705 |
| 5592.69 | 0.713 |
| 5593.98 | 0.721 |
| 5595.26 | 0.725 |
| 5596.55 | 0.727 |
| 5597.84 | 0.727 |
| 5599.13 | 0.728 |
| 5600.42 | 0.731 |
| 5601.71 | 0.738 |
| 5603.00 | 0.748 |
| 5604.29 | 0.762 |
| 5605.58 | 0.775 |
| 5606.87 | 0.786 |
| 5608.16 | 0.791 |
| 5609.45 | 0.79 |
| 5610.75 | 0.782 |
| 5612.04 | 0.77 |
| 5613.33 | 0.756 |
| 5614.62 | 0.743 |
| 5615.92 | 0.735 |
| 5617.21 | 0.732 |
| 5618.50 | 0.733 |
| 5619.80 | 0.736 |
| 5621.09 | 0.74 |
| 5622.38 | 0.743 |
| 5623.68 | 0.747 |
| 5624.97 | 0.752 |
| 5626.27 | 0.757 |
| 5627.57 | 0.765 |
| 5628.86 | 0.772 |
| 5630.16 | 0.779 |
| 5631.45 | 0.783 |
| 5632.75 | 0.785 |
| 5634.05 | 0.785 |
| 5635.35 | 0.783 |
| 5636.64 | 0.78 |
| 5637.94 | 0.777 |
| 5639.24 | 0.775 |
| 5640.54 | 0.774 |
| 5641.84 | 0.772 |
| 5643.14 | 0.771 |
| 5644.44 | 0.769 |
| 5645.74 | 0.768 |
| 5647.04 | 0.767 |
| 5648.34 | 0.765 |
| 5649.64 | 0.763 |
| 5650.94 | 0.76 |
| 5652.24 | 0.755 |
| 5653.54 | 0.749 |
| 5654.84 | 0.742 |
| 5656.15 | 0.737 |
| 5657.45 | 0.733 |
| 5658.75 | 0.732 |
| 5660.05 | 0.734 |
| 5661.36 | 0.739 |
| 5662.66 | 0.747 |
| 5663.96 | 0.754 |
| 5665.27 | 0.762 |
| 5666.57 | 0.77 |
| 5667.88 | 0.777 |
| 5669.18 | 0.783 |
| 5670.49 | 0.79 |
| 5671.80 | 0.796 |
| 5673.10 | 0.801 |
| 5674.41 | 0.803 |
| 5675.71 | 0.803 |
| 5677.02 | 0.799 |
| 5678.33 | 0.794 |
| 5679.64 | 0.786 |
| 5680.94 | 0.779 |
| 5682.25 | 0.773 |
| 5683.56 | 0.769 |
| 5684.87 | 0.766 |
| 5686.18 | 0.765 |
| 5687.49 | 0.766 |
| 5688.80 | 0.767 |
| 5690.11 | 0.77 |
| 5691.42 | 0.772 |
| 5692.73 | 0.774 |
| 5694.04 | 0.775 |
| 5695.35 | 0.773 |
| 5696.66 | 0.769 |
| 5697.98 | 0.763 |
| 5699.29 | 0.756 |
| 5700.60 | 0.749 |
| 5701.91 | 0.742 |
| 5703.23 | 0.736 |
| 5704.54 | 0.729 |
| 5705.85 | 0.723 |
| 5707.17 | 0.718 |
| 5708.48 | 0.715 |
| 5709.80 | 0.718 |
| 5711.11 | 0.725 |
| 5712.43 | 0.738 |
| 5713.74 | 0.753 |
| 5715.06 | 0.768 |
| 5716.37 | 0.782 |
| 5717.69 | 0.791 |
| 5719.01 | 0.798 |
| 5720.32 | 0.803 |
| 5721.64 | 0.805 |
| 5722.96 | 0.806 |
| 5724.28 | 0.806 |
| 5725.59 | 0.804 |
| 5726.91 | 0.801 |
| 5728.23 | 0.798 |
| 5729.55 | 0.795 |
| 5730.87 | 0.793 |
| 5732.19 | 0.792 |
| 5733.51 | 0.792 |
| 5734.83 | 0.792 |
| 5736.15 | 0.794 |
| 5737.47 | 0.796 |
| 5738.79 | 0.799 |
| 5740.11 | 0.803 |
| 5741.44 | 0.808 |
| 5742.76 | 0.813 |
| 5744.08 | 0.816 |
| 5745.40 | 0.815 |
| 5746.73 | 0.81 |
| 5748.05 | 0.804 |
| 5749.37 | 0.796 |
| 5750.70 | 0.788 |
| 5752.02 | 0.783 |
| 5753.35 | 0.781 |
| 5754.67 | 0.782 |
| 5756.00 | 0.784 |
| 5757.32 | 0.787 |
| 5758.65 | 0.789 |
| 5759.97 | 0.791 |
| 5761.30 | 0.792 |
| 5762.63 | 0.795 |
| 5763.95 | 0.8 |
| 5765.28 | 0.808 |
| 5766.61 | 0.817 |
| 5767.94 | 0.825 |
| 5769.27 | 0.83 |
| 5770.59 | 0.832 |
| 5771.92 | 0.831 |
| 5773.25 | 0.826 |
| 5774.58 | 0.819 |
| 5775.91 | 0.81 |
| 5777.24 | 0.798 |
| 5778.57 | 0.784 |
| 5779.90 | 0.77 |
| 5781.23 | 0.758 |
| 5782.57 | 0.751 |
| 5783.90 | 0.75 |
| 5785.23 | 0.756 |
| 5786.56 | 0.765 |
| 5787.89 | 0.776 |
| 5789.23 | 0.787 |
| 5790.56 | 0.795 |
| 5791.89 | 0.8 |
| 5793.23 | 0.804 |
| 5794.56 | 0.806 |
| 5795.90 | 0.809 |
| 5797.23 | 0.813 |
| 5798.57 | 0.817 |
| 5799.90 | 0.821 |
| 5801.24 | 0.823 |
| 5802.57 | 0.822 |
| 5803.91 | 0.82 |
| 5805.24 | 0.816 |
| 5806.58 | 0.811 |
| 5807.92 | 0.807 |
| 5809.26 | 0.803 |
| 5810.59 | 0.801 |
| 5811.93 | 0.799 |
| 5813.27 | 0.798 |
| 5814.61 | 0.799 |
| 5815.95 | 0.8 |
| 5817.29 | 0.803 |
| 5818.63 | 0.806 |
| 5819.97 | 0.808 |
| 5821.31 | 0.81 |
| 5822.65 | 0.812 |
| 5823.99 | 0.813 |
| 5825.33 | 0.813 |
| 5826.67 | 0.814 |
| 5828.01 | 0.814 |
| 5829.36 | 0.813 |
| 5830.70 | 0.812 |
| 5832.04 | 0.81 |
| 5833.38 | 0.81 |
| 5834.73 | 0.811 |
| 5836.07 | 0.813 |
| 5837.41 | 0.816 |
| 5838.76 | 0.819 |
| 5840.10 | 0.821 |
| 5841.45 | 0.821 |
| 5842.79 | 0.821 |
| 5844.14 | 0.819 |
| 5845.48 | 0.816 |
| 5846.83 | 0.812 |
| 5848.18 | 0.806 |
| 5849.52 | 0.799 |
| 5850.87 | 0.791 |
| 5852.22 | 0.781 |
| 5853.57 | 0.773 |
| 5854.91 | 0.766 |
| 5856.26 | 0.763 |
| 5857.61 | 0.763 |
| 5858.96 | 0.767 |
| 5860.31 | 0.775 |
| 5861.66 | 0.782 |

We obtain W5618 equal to 1.1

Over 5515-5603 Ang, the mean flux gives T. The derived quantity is 0.75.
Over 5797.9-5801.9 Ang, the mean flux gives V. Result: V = 0.82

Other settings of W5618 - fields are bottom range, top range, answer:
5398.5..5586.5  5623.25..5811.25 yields 1.04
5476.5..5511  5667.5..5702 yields 1.02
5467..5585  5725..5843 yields 1.06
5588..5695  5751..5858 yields 1.05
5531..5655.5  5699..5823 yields 1.05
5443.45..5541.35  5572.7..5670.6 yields 1.00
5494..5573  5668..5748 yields 1.02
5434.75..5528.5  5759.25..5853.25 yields 1.07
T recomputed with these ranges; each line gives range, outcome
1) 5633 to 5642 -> 0.778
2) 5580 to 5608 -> 0.728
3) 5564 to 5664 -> 0.749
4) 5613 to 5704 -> 0.765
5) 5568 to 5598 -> 0.727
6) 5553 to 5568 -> 0.764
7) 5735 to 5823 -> 0.8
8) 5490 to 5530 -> 0.755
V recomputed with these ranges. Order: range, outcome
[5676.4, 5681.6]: 0.79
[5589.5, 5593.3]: 0.704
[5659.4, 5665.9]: 0.747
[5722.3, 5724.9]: 0.805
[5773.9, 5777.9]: 0.809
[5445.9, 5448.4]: 0.734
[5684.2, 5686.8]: 0.765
